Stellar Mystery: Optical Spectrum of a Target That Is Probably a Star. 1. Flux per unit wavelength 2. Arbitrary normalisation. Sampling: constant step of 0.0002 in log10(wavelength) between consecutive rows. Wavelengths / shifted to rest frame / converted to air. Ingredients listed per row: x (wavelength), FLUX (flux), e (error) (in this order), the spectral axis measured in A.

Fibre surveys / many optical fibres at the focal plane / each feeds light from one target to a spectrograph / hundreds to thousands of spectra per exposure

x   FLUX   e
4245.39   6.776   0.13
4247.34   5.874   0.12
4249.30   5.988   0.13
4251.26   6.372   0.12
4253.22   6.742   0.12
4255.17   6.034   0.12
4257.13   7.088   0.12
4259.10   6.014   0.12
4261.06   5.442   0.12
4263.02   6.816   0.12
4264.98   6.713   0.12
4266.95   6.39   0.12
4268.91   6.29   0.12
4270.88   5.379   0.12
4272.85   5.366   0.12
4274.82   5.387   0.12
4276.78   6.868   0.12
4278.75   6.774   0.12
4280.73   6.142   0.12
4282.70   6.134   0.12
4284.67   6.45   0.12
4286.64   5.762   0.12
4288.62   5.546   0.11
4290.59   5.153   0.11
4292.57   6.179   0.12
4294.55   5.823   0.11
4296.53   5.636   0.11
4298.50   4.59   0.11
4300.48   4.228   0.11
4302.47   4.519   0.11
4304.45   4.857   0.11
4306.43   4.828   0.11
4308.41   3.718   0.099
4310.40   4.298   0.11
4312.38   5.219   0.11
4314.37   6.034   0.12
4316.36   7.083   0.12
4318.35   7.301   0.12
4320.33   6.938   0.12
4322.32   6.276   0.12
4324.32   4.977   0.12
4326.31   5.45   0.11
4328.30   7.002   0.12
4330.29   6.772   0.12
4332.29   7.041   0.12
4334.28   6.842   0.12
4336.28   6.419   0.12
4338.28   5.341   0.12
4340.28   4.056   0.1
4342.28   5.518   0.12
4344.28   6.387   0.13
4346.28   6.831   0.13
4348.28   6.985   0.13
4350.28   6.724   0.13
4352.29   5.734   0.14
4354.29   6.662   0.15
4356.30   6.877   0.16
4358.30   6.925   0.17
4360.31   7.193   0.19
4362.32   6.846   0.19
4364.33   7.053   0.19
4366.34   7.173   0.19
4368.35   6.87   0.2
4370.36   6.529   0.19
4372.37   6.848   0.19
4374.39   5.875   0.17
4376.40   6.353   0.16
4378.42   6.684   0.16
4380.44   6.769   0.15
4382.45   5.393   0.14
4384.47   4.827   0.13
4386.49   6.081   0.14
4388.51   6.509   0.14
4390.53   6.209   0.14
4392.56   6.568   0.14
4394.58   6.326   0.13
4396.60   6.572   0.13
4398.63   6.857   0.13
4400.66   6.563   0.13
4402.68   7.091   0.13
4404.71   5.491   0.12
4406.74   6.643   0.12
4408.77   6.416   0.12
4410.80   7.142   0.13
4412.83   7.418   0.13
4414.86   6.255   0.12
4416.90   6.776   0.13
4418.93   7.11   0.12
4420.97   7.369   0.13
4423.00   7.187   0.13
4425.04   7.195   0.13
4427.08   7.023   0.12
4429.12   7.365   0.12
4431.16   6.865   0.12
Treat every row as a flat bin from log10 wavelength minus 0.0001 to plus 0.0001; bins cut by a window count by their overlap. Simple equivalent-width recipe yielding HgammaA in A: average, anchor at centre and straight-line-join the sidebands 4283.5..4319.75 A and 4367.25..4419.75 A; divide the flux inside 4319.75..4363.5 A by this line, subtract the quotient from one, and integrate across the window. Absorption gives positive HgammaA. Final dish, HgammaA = -3.5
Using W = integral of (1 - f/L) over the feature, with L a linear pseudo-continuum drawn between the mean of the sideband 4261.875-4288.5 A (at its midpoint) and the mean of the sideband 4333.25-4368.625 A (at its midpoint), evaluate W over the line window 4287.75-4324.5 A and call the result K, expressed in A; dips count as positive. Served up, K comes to 4.9 A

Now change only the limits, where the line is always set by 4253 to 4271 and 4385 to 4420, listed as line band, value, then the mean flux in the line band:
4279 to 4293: 0.9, 5.94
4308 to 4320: 1.2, 5.78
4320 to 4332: 0.3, 6.24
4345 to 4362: -0.7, 6.74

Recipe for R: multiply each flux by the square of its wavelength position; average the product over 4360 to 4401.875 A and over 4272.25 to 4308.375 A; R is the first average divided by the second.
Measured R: 1.22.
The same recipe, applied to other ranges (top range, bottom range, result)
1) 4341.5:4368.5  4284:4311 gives 1.35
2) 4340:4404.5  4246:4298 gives 1.11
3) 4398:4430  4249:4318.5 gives 1.26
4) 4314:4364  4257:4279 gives 1.08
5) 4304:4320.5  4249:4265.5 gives 0.89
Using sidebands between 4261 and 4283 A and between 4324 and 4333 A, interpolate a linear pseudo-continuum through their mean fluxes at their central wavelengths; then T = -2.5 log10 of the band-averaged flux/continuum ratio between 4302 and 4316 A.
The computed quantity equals 0.27 mag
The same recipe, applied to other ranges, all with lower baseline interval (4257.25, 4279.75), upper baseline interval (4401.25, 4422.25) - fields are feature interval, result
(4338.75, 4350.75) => 0.081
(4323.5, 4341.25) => 0.076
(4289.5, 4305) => 0.220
